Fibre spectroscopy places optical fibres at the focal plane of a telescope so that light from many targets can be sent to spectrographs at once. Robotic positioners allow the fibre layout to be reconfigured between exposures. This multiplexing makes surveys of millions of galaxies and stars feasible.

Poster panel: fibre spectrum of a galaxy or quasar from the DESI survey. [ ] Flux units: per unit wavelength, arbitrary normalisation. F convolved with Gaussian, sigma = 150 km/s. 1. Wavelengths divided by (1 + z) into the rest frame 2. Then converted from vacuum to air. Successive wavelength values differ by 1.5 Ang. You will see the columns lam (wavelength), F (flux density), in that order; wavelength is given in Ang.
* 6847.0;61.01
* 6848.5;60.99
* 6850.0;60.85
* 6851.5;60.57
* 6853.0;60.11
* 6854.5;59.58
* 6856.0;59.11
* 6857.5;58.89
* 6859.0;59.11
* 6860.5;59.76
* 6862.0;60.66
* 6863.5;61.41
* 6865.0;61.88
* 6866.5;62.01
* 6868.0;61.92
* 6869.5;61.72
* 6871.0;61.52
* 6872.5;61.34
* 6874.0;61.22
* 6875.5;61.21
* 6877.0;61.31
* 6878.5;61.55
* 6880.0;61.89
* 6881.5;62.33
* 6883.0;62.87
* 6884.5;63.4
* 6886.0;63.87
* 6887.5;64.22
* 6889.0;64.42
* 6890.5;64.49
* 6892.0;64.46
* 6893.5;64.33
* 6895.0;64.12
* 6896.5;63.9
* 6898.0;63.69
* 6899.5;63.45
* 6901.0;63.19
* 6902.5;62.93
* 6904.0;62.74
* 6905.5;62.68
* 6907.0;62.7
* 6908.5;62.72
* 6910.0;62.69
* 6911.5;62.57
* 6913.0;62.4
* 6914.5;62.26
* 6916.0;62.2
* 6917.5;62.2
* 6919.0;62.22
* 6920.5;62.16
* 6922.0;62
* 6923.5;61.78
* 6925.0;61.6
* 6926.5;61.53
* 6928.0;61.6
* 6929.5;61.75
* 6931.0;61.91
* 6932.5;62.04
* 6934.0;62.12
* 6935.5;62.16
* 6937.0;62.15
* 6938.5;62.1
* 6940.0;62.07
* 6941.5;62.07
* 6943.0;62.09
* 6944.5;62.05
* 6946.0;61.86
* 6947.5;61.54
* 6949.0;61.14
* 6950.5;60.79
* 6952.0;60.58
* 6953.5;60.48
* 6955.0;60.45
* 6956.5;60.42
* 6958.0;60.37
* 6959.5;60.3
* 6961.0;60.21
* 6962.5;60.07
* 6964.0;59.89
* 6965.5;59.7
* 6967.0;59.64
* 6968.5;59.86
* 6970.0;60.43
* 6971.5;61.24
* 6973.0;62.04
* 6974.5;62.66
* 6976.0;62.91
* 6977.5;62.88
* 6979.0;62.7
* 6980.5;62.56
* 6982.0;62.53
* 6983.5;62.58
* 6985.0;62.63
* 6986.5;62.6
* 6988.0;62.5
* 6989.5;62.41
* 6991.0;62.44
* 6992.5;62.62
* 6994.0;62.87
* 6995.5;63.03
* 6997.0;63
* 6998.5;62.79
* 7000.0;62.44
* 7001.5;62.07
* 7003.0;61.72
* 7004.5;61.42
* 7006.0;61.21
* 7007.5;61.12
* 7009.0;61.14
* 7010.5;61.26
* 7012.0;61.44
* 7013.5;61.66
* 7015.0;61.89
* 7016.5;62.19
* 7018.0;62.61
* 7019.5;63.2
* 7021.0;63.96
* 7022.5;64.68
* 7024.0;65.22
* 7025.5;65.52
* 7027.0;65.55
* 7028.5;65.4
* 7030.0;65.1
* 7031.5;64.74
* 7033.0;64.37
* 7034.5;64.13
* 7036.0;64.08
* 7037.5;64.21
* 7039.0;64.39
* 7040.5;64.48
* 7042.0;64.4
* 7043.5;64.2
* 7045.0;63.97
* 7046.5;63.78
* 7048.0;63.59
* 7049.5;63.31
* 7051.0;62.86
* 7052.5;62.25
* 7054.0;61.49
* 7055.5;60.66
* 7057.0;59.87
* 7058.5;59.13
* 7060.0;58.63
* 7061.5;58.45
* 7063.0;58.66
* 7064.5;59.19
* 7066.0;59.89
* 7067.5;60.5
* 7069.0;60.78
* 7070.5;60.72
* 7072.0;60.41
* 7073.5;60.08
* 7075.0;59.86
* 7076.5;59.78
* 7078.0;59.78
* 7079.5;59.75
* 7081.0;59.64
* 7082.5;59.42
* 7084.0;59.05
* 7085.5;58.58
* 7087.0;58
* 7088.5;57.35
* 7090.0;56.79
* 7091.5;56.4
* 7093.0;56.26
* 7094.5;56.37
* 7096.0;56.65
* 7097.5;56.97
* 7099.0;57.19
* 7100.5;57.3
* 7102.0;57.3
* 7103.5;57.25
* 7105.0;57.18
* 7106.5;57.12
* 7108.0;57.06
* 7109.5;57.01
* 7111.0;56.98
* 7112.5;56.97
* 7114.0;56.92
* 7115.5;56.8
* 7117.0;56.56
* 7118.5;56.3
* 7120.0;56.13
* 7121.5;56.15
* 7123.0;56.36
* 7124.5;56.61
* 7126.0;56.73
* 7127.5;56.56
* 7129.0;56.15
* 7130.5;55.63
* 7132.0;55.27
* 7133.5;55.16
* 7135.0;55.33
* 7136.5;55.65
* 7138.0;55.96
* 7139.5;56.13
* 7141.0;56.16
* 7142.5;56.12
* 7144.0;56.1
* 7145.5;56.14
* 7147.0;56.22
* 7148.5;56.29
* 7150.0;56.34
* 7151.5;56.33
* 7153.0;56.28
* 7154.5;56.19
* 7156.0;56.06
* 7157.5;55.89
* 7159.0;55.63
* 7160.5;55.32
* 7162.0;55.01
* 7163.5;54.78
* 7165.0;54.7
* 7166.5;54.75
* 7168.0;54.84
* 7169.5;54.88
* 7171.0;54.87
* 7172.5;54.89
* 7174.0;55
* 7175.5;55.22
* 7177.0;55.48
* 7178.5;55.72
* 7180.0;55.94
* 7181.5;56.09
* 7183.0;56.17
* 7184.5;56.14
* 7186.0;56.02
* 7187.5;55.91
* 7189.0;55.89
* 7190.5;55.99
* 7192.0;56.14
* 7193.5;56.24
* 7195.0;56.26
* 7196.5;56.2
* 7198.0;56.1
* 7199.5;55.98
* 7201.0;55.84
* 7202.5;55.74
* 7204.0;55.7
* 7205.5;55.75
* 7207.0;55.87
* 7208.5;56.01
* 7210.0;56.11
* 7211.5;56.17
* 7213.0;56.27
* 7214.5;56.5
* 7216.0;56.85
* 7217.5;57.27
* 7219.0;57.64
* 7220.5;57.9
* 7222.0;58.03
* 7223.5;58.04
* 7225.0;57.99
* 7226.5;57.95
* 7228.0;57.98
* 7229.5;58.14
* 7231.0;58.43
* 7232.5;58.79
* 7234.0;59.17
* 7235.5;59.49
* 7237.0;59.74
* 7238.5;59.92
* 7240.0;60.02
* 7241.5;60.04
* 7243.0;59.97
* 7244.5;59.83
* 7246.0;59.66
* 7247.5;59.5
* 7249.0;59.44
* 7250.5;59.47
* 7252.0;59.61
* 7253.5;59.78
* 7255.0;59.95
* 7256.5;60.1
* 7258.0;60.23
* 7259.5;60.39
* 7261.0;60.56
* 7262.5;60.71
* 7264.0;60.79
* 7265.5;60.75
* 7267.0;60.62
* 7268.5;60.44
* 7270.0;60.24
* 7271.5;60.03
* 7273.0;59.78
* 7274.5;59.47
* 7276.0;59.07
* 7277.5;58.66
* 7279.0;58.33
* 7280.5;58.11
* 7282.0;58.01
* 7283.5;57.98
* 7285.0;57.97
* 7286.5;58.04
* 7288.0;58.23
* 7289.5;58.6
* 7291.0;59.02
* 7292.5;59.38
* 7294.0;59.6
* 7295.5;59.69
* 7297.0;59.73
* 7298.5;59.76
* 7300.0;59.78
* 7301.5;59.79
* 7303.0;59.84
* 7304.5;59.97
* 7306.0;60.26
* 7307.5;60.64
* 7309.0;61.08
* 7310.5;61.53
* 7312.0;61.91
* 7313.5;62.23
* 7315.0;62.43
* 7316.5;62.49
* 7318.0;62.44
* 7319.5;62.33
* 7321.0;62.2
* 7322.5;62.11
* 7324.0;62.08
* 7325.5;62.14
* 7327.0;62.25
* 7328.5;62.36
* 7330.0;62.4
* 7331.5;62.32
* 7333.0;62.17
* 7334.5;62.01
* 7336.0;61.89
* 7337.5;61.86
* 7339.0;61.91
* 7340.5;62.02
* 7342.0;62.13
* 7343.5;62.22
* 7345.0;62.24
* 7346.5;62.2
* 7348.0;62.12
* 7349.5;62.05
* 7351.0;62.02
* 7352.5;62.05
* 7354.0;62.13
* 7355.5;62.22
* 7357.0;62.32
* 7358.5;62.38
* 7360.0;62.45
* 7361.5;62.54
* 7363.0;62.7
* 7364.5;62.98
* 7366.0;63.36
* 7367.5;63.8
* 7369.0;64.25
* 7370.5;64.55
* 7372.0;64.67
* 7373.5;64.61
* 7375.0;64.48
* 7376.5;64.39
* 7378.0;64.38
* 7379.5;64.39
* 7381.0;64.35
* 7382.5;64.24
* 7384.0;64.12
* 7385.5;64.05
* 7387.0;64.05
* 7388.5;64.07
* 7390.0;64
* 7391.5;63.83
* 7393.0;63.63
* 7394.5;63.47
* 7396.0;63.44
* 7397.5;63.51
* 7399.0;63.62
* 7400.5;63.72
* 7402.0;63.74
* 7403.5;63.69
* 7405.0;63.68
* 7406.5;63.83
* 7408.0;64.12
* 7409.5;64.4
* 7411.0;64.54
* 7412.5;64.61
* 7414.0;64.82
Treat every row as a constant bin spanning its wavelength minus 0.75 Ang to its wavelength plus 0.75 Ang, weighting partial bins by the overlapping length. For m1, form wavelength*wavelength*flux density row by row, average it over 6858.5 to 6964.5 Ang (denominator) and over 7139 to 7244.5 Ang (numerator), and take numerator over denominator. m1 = 0.99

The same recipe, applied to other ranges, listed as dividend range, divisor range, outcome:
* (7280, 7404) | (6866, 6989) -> 1.12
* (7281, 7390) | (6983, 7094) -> 1.09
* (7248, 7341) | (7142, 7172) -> 1.13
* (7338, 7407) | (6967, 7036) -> 1.12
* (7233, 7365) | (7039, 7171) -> 1.11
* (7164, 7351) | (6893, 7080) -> 1.03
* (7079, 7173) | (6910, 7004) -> 0.96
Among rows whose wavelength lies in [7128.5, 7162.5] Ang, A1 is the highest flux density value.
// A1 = 56.34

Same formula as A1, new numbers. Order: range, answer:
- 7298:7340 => 62.49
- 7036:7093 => 64.48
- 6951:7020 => 63.2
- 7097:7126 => 57.3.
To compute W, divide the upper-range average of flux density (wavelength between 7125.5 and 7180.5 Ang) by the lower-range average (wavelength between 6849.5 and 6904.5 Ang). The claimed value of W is 0.90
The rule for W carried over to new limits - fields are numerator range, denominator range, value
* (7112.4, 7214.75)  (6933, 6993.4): 0.91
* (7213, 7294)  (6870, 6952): 0.95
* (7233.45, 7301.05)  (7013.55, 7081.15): 0.96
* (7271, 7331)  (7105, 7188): 1.08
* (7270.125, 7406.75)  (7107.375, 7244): 1.10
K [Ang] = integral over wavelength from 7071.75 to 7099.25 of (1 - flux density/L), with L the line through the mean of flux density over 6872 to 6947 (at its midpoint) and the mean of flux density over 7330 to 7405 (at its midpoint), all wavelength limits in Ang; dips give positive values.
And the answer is 2.0 Ang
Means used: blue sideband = 62.5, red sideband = 63.2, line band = 58.3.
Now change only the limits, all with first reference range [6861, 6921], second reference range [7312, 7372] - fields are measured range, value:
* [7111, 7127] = 1.5 Ang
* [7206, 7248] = 2.9 Ang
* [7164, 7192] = 3.1 Ang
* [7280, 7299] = 1.1 Ang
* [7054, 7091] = 1.9 Ang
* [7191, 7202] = 1.1 Ang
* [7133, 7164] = 3.3 Ang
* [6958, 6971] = 0.5 Ang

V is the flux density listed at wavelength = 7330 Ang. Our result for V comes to 62.4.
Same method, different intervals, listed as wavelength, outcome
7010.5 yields 61.26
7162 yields 55.01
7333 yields 62.17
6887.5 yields 64.22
